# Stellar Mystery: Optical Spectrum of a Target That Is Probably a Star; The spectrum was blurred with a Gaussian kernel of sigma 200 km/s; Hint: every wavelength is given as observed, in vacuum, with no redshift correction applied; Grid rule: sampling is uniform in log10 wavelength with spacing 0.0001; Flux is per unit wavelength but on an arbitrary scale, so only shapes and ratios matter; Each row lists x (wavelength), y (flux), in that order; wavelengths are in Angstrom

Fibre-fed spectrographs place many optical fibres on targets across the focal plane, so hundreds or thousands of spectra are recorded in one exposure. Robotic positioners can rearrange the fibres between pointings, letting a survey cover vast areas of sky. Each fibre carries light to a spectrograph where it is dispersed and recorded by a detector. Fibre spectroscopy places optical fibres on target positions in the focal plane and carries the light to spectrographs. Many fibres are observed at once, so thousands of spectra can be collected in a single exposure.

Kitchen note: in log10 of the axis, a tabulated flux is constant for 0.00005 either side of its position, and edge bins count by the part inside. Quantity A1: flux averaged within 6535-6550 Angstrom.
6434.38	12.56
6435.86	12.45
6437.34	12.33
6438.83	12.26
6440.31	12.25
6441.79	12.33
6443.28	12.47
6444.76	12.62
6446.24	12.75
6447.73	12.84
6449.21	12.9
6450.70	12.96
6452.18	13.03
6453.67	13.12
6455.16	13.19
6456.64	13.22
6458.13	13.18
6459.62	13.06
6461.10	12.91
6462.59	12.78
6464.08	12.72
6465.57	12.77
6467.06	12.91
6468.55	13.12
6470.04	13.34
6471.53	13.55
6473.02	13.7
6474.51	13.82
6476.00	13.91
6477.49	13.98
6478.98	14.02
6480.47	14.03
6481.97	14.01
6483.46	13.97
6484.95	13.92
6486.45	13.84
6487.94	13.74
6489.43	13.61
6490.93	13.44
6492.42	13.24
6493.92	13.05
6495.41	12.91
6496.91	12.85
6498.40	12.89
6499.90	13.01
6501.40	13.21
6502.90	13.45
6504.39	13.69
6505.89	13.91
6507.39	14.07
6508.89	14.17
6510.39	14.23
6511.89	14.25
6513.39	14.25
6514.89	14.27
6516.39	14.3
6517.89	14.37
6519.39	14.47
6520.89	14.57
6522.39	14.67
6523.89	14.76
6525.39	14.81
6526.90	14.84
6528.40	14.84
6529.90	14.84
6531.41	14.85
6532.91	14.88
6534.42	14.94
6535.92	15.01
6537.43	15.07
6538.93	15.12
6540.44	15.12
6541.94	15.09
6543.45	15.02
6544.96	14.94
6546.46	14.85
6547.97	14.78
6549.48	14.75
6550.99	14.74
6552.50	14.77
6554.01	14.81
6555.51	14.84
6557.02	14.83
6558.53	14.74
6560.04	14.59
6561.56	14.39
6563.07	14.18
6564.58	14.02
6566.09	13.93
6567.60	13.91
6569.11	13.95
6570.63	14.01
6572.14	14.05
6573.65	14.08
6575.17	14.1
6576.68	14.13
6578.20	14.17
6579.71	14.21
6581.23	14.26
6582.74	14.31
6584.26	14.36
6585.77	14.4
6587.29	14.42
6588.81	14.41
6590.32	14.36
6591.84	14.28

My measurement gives 15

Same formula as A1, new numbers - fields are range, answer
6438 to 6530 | 13.5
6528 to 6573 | 14.7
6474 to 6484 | 14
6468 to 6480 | 13.7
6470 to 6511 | 13.6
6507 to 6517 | 14.2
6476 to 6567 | 14.3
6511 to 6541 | 14.7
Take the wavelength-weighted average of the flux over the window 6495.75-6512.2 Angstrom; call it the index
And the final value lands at 13.6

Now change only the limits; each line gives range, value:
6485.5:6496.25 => 13.4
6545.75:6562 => 14.7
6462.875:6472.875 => 13.1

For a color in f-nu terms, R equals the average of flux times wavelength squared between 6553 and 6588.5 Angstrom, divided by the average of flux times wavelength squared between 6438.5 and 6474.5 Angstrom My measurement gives 1.1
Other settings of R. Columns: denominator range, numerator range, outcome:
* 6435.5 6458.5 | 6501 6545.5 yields 1.17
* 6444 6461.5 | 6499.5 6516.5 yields 1.09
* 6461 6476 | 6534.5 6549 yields 1.16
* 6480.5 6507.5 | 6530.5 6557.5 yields 1.12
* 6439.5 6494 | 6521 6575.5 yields 1.13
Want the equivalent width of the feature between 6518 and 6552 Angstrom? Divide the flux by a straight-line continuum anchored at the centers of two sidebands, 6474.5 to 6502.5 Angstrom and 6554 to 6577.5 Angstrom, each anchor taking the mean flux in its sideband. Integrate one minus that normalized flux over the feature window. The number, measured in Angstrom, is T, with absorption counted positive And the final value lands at -2.1 Angstrom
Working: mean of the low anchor 13.5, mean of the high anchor 14.3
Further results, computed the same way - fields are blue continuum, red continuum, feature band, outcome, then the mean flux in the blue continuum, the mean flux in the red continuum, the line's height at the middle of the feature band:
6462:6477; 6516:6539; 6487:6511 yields 1.0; 13.3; 14.8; 14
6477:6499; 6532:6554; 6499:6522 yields 0.2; 13.6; 14.9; 14.1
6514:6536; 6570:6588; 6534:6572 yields -0.5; 14.7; 14.2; 14.4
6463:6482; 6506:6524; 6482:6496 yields 0.3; 13.5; 14.3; 13.8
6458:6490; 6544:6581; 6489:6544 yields -1.1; 13.5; 14.4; 13.9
